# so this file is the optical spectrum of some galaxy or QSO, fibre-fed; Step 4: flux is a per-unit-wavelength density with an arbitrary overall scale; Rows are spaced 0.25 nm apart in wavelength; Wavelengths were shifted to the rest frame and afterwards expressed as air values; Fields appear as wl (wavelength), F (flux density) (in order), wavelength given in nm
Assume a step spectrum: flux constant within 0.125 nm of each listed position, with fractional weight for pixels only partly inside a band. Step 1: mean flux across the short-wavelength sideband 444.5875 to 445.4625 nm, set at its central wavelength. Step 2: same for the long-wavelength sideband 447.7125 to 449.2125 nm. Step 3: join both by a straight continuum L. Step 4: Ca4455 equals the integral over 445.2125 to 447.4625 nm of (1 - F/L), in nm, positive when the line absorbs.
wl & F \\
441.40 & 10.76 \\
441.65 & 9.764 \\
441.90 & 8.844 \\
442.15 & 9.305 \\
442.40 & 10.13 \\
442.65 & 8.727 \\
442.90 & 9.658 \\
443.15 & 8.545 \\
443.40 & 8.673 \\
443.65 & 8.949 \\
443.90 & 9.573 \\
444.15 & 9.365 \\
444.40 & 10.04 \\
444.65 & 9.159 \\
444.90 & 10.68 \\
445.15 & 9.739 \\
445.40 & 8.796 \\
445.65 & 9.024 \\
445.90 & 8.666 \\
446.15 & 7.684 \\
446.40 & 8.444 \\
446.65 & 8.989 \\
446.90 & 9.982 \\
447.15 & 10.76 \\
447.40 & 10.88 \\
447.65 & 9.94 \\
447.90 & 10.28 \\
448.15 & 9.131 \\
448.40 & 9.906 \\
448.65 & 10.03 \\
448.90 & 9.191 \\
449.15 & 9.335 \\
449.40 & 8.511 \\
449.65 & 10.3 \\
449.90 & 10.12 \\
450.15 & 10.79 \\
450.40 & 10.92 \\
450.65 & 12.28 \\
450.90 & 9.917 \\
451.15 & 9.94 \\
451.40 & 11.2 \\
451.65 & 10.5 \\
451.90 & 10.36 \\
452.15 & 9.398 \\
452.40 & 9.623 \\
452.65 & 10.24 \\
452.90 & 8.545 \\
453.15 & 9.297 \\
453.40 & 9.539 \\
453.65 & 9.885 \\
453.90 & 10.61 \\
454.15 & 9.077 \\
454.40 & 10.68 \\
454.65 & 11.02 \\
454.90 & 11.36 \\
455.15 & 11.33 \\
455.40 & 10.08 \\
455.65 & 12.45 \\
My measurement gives 0.107 nm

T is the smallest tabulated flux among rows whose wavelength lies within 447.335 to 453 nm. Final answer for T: 8.511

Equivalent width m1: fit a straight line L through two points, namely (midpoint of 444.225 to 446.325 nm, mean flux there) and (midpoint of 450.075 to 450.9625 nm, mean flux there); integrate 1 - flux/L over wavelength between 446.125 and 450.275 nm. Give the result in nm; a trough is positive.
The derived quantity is 0.21 nm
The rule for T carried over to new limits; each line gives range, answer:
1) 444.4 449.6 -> 7.684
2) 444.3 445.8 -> 8.796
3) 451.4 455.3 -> 8.545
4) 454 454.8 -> 9.077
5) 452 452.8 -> 9.398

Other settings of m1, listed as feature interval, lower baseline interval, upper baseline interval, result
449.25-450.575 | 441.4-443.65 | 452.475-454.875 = -0.07 nm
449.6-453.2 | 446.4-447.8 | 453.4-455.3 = 0.01 nm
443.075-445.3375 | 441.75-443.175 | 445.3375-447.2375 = -0.07 nm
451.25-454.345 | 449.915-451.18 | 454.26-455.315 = 0.29 nm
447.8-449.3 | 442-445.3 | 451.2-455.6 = 0.03 nm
